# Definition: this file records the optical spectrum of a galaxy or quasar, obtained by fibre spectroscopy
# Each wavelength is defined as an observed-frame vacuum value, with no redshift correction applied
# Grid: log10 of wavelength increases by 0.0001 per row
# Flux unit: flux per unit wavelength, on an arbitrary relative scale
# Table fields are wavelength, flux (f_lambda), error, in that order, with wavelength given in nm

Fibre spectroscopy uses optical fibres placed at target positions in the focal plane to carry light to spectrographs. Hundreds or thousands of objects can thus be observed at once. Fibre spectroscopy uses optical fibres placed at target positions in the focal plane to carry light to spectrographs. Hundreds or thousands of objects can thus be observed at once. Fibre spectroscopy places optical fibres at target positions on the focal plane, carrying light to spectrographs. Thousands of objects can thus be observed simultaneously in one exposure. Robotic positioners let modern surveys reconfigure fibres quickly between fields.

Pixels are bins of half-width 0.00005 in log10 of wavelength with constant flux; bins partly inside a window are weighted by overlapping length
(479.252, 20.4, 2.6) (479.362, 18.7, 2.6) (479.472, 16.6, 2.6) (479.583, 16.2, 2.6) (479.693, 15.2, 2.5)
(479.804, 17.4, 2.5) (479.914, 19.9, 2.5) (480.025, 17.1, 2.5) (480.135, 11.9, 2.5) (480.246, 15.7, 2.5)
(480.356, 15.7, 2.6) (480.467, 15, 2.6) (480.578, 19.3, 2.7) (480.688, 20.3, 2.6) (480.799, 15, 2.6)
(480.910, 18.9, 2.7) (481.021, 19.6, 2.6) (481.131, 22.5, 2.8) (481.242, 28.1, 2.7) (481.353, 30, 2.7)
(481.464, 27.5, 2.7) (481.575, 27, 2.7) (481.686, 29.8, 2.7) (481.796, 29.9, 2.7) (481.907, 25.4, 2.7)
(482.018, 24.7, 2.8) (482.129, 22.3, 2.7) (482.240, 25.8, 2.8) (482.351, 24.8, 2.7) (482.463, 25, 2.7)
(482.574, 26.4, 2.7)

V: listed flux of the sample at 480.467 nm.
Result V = 15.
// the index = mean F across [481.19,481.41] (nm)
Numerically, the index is 29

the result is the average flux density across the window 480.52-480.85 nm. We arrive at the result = 18.2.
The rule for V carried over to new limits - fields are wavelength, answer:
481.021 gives 19.6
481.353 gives 30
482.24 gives 25.8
